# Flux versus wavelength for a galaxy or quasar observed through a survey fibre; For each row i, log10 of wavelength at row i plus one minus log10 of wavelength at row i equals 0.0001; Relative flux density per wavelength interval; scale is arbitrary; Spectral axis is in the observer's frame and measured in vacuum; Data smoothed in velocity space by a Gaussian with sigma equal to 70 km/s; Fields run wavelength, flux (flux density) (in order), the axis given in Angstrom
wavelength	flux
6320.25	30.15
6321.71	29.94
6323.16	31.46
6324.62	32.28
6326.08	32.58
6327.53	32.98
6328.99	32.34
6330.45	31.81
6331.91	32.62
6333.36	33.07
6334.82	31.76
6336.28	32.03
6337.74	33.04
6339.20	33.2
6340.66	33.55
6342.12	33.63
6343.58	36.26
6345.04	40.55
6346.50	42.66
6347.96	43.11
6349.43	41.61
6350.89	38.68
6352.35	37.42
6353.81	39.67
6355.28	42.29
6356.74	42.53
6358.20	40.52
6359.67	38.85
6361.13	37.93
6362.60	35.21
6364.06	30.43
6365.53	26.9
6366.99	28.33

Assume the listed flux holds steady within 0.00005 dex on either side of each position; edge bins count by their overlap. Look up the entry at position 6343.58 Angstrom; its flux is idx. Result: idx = 36.26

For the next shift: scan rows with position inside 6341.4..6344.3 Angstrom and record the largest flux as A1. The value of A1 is 36.26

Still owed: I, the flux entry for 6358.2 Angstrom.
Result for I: 40.52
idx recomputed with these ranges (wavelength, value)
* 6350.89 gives 38.68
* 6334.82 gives 31.76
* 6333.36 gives 33.07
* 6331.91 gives 32.62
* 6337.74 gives 33.04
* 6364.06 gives 30.43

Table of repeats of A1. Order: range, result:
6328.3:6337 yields 33.07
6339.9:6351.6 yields 43.11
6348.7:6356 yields 42.29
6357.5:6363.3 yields 40.52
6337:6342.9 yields 33.63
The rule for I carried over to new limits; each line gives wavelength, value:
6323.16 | 31.46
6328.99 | 32.34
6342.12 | 33.63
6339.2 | 33.2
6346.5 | 42.66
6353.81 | 39.67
